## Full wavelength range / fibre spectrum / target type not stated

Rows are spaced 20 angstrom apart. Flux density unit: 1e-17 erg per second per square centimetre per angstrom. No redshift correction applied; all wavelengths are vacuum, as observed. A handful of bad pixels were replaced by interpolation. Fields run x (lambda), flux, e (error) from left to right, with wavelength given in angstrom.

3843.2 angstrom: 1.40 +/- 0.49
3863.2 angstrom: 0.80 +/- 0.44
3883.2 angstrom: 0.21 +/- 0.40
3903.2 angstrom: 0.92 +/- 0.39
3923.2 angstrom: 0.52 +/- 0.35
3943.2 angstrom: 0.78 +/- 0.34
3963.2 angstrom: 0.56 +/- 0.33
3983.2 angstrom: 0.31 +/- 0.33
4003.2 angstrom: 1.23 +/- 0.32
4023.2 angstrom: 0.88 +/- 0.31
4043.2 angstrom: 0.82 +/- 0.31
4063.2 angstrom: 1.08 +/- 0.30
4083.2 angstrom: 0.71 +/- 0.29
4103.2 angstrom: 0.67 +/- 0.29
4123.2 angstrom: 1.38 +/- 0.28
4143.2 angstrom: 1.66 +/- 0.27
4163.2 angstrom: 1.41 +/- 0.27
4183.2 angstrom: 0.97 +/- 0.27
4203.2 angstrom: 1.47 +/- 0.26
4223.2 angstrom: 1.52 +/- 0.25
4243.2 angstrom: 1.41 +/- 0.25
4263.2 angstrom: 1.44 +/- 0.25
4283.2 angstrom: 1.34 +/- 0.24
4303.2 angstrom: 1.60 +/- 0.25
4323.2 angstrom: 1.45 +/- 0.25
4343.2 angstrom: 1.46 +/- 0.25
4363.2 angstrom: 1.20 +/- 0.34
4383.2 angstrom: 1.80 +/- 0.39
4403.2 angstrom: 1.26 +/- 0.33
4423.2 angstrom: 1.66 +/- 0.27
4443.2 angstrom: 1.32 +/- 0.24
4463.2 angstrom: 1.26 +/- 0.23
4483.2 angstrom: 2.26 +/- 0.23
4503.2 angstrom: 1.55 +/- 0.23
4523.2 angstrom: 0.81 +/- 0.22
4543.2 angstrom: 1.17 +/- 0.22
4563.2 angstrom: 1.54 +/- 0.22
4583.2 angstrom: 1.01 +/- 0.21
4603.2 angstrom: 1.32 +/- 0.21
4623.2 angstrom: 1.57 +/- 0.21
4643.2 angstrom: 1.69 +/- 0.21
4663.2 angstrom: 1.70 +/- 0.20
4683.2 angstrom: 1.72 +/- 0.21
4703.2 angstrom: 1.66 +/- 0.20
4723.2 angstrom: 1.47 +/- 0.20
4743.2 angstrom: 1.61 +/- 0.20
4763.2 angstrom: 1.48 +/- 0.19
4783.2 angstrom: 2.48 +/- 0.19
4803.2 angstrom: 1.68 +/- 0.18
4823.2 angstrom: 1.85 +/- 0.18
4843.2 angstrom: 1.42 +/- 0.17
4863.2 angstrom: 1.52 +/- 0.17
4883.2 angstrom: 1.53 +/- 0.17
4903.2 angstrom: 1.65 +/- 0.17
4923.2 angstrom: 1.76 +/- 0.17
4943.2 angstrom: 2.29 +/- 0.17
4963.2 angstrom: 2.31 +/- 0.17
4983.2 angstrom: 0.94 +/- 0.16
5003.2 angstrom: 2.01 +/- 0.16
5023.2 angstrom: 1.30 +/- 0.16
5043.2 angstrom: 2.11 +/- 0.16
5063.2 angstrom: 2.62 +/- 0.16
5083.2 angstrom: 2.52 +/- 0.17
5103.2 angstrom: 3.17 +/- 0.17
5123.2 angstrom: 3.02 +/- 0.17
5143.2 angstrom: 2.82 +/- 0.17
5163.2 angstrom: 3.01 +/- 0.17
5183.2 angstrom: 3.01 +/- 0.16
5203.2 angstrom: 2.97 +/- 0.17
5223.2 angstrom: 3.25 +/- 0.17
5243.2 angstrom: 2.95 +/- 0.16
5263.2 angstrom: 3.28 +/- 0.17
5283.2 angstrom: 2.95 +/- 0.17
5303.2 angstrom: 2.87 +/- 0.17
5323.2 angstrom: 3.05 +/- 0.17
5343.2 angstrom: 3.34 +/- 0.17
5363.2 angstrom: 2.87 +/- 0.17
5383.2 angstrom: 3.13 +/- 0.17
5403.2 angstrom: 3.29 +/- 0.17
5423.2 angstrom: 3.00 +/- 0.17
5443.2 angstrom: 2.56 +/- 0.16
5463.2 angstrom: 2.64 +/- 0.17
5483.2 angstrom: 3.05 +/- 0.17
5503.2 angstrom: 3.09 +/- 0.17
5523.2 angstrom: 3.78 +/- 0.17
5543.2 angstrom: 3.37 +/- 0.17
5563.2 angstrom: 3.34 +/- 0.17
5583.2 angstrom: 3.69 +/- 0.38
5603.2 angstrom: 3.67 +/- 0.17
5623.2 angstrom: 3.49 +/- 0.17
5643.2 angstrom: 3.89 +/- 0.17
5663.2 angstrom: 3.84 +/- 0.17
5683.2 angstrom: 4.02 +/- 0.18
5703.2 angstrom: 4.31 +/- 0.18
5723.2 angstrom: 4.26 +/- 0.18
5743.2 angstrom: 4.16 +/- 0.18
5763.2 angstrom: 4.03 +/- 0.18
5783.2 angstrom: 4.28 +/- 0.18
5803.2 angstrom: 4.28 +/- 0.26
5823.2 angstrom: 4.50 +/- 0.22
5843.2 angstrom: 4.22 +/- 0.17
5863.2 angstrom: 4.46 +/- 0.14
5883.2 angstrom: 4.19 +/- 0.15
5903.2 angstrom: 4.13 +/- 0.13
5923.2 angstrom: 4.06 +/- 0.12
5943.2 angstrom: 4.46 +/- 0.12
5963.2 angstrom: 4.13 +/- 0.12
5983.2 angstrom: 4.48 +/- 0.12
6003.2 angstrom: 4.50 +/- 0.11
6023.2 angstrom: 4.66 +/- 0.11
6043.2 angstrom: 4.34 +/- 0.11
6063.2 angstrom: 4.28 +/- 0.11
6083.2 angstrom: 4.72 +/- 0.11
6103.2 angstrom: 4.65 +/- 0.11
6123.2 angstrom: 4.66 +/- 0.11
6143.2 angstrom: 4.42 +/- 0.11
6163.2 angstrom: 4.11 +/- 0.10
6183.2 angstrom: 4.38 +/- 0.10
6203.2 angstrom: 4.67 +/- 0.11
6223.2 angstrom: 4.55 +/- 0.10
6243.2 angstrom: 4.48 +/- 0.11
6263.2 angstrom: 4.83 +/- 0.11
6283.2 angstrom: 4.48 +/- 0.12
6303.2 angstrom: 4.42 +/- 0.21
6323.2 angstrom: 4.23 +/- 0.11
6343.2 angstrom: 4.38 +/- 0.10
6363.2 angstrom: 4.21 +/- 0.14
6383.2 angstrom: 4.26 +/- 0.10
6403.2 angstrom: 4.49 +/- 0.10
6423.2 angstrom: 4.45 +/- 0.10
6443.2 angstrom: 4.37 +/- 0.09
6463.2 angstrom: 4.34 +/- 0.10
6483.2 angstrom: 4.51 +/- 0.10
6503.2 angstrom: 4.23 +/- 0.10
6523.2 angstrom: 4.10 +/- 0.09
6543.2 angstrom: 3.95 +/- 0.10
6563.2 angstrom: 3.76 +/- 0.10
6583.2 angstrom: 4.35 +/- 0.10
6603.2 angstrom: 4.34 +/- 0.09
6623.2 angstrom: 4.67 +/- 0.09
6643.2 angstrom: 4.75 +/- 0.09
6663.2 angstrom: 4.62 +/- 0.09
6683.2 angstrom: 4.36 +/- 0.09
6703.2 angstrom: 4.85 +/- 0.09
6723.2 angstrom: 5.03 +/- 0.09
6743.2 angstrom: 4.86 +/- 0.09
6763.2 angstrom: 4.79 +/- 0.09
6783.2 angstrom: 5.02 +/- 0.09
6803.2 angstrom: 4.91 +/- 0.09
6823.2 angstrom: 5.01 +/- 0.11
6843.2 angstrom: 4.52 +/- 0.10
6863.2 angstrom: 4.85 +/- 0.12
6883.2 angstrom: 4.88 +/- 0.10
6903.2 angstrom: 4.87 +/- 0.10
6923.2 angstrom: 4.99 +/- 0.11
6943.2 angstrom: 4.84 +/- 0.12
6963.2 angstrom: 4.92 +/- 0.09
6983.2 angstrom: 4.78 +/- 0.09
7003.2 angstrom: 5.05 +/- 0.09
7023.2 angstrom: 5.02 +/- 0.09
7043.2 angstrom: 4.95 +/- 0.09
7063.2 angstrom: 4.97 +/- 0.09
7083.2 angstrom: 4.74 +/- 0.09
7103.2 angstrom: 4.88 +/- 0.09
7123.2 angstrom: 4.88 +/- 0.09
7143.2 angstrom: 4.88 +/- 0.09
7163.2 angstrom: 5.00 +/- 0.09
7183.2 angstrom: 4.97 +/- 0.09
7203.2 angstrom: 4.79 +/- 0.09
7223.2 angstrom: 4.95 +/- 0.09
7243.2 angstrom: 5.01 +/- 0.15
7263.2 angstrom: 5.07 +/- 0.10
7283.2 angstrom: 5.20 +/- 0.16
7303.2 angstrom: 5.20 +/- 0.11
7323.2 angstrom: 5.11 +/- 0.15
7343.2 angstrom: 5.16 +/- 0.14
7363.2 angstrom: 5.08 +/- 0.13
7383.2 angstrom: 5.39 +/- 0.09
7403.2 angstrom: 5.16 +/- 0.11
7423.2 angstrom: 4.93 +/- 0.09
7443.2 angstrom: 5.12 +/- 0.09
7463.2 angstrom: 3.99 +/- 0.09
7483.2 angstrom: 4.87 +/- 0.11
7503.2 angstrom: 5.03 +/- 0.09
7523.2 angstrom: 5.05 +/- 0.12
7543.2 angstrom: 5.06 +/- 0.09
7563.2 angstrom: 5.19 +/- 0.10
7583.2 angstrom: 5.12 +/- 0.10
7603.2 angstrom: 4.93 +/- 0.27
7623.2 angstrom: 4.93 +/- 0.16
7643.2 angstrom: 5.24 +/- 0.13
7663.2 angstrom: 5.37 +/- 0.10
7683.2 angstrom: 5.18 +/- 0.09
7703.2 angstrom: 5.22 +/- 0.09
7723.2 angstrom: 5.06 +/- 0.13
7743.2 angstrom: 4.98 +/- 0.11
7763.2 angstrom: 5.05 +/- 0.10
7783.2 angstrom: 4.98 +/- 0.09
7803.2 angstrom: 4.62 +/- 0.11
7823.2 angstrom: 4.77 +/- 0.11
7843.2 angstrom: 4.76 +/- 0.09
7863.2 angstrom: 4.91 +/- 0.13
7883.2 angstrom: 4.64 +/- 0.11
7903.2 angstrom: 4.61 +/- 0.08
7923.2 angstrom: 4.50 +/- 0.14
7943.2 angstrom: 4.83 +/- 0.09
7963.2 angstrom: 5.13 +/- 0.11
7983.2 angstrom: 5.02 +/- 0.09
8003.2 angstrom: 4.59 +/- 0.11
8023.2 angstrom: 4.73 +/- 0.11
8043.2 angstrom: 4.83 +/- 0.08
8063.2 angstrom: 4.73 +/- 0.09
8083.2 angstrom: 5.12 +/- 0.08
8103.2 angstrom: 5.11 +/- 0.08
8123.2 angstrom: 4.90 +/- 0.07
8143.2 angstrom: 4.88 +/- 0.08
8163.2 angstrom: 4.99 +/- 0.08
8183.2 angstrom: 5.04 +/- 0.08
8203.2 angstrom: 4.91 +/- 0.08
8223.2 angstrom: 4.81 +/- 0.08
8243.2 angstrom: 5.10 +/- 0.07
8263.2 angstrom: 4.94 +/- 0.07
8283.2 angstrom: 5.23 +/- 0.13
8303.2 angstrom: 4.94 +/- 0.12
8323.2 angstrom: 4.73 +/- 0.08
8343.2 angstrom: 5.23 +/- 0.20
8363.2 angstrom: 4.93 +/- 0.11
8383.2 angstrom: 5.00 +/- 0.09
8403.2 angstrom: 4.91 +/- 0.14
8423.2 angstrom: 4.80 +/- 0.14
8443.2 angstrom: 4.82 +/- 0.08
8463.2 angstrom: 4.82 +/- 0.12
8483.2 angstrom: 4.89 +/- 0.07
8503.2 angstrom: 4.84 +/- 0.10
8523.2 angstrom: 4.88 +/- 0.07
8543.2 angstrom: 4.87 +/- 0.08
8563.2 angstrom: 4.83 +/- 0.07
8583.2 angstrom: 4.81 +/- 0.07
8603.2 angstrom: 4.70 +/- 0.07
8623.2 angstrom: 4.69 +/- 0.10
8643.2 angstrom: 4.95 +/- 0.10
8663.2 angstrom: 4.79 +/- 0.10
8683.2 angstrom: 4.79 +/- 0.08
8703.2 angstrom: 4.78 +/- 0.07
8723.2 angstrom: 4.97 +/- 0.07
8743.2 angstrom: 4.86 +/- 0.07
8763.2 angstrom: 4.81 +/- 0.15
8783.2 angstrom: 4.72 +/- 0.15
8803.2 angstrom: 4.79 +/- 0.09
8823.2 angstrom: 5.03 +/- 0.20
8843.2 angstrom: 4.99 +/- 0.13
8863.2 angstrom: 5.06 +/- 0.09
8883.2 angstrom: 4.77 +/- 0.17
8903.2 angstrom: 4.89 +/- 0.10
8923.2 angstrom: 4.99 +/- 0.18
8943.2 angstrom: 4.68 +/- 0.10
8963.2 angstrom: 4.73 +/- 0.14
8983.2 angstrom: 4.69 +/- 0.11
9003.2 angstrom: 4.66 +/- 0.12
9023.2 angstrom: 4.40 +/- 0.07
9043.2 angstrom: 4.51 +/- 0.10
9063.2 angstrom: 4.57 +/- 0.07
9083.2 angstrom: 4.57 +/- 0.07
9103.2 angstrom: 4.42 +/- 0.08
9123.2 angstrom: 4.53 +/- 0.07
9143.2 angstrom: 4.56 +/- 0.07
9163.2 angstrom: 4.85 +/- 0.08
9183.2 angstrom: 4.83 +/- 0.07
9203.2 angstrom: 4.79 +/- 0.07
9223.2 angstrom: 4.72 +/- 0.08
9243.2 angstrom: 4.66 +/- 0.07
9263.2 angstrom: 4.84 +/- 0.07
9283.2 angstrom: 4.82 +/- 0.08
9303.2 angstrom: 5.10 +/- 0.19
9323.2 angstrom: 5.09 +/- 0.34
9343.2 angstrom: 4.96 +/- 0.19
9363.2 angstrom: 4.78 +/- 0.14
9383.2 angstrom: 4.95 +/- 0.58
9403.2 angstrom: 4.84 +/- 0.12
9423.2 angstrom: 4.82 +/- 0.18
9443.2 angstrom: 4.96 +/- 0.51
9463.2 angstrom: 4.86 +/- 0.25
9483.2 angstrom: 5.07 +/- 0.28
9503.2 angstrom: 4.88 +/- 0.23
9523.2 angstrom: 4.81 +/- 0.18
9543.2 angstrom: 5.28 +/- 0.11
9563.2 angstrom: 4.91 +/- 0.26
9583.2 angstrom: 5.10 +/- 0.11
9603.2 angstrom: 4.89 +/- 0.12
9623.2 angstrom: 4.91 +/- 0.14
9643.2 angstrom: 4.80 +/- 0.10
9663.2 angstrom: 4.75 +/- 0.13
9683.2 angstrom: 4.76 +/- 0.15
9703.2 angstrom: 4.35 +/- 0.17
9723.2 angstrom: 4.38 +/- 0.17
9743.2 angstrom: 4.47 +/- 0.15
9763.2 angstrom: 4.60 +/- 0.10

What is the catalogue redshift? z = 0.267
